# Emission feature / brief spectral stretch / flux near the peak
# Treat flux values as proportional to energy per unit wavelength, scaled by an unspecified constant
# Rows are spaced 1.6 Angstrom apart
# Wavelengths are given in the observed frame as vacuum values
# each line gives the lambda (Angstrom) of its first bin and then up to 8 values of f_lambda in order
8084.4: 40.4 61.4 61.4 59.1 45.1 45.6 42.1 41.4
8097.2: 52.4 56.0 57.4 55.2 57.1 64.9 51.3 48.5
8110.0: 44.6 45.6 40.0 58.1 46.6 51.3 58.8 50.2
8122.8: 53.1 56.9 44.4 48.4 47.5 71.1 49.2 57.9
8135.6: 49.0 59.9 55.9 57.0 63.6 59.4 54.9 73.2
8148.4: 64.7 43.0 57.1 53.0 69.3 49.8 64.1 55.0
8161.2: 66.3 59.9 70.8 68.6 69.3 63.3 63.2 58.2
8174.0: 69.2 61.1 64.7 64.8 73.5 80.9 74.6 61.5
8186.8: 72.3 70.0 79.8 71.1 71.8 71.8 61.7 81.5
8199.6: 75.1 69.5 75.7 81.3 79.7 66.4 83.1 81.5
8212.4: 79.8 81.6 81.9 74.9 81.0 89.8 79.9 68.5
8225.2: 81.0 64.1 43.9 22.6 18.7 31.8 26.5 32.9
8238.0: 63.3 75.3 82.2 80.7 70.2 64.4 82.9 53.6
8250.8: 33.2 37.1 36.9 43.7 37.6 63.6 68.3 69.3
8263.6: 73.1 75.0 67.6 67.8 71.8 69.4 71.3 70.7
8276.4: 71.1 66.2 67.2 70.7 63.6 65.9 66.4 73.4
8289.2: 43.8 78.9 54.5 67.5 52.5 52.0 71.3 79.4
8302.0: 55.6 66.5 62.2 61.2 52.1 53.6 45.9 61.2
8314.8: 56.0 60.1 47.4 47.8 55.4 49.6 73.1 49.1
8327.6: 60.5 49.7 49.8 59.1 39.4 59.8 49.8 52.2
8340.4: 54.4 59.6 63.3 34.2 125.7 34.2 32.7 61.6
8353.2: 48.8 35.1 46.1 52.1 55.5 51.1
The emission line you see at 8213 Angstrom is Mg II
